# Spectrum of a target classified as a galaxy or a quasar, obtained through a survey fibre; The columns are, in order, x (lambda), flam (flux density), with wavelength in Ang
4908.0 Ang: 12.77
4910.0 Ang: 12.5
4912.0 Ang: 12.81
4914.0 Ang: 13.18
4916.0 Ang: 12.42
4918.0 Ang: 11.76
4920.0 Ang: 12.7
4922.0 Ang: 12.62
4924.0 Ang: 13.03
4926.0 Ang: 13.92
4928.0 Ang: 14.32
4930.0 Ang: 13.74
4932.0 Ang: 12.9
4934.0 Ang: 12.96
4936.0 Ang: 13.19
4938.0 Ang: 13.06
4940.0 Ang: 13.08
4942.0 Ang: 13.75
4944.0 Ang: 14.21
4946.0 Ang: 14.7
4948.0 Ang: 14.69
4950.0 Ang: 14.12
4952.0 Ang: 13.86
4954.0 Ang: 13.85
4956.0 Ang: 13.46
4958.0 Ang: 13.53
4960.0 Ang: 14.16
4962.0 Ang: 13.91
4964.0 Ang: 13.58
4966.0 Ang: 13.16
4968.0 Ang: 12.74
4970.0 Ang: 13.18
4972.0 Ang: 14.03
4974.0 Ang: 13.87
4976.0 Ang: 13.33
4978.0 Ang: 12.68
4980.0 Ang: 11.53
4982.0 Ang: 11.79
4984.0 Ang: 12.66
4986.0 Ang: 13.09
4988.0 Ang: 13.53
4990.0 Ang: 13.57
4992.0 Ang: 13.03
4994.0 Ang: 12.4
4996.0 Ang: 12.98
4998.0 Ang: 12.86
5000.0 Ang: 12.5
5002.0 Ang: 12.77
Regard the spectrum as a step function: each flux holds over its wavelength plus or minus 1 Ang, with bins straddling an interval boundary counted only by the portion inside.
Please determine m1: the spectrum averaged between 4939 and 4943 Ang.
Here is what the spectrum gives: 13.4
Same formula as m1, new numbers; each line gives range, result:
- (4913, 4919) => 12.5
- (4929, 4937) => 13.2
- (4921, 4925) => 12.8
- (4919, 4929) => 13.3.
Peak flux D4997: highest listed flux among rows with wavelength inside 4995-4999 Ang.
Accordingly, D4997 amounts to 12.98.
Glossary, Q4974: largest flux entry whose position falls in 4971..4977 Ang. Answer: 14.03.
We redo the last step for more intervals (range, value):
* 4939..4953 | 14.7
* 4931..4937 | 13.19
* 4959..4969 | 14.16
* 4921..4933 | 14.32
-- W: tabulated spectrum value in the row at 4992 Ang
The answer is 13.03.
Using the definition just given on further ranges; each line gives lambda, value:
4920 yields 12.7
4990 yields 13.57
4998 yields 12.86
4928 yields 14.32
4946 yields 14.7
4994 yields 12.4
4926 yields 13.92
